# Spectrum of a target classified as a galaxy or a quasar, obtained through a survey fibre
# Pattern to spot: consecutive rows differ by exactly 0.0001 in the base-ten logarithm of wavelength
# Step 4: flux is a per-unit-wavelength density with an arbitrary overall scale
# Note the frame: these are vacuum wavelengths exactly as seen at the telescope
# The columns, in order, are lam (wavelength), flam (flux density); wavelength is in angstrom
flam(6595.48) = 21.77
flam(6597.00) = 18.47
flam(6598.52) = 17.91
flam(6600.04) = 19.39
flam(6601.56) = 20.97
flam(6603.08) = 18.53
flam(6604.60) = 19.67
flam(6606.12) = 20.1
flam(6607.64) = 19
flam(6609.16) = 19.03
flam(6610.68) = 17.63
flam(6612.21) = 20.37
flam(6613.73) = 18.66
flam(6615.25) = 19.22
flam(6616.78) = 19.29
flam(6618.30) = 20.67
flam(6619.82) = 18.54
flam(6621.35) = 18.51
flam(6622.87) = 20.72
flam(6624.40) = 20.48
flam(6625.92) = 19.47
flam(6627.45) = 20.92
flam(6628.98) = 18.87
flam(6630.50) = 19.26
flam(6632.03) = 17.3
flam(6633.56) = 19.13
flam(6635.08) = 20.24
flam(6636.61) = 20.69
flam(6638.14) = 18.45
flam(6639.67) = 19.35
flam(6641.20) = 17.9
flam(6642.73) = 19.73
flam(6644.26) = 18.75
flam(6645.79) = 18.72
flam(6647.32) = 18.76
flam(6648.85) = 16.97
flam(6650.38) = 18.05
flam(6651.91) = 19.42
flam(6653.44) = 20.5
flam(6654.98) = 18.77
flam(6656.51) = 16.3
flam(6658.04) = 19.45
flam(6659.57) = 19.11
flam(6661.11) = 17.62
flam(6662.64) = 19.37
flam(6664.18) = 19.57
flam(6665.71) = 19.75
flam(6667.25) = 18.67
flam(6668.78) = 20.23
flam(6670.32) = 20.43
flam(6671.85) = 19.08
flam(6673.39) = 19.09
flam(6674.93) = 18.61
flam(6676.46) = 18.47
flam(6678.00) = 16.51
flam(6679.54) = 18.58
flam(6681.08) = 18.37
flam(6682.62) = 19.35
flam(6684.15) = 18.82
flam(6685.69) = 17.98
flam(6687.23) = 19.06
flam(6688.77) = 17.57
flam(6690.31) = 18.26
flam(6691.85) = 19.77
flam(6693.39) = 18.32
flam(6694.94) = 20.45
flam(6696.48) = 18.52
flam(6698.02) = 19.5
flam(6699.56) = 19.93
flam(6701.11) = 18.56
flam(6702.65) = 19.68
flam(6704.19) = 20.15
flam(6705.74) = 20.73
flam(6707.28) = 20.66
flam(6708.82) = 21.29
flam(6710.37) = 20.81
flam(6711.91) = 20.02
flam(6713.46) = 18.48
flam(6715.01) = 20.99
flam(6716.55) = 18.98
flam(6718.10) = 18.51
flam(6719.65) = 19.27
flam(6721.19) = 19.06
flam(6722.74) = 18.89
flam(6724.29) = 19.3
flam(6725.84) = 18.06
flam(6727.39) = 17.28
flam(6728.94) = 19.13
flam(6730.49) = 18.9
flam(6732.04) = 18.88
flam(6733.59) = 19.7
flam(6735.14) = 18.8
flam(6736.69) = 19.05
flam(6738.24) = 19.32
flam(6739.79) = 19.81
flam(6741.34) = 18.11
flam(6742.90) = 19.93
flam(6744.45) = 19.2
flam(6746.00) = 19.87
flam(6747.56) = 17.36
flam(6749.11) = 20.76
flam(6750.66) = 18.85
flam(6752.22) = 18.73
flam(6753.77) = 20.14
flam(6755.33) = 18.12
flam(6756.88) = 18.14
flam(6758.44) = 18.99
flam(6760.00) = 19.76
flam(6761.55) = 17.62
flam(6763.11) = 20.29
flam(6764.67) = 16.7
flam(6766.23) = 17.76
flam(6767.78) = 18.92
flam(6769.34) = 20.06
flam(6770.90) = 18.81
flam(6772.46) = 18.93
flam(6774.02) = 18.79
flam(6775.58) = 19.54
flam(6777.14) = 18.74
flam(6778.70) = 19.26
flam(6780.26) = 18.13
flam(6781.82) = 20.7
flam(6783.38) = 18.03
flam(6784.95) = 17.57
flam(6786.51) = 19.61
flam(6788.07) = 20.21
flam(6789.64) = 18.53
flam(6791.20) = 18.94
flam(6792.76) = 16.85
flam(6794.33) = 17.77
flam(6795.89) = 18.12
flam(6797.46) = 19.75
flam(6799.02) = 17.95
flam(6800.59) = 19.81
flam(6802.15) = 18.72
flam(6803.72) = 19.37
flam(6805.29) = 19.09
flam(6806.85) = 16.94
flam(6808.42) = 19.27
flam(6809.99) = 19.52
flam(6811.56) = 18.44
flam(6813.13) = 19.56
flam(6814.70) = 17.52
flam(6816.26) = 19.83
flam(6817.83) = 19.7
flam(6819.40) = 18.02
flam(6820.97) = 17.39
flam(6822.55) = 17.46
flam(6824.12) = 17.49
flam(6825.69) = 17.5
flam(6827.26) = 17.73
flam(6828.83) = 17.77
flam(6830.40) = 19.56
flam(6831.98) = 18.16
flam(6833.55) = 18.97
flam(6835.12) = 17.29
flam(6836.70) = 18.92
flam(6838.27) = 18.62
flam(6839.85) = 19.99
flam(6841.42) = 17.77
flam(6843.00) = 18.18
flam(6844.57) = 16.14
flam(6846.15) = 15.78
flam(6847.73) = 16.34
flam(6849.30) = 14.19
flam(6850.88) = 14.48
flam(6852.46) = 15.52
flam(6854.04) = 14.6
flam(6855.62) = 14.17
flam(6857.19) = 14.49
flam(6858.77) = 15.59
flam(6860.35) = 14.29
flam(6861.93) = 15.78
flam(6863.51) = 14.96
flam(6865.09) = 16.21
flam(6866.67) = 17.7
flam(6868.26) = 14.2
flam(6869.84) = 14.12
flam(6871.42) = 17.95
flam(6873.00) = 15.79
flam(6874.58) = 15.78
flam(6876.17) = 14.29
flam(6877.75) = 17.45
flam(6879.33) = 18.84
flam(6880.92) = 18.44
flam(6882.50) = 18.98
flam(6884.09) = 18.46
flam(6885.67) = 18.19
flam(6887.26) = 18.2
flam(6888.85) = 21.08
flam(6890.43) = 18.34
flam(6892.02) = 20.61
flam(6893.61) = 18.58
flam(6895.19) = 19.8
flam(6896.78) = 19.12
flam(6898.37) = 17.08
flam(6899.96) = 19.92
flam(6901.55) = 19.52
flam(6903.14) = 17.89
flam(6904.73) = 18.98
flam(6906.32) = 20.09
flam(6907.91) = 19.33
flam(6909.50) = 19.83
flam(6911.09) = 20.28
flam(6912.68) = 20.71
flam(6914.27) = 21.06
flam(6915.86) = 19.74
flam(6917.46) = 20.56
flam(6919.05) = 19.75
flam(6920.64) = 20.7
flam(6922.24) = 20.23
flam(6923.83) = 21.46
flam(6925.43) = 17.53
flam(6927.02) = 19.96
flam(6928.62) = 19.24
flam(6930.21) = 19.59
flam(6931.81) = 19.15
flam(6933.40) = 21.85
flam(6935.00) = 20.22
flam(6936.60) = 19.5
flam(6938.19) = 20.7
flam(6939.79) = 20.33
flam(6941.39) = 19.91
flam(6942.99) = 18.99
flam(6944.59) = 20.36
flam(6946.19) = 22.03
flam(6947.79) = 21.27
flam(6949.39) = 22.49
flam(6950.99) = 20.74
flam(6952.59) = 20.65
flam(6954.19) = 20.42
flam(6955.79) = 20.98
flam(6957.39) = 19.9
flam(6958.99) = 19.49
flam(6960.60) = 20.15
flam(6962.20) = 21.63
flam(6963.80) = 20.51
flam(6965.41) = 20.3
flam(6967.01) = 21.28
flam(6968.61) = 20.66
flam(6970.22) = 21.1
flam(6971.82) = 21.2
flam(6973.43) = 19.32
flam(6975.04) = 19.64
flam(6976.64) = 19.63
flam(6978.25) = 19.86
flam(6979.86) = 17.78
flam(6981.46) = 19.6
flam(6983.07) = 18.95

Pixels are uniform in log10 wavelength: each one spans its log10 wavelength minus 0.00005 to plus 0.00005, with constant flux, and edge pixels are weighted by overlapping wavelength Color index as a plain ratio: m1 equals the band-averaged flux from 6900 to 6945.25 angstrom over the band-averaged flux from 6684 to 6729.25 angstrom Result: 1.0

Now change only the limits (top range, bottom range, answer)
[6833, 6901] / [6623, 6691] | 0.90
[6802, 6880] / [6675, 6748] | 0.90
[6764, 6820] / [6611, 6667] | 0.98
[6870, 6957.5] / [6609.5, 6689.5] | 1.03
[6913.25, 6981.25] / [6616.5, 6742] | 1.06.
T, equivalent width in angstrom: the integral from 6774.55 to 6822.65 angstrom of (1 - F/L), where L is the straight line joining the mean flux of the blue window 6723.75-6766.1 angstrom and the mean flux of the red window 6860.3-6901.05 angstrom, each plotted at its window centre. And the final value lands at -1.0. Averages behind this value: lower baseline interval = 18.9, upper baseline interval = 17.5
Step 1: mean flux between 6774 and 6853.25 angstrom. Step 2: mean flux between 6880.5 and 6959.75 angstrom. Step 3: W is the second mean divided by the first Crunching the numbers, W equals 1.09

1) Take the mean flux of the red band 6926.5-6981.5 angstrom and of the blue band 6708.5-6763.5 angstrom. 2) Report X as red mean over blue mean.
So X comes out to 1.06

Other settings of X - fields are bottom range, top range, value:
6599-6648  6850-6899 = 0.87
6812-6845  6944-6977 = 1.13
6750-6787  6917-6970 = 1.08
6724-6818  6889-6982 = 1.06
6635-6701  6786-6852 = 0.96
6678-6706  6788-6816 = 0.98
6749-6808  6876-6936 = 1.03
